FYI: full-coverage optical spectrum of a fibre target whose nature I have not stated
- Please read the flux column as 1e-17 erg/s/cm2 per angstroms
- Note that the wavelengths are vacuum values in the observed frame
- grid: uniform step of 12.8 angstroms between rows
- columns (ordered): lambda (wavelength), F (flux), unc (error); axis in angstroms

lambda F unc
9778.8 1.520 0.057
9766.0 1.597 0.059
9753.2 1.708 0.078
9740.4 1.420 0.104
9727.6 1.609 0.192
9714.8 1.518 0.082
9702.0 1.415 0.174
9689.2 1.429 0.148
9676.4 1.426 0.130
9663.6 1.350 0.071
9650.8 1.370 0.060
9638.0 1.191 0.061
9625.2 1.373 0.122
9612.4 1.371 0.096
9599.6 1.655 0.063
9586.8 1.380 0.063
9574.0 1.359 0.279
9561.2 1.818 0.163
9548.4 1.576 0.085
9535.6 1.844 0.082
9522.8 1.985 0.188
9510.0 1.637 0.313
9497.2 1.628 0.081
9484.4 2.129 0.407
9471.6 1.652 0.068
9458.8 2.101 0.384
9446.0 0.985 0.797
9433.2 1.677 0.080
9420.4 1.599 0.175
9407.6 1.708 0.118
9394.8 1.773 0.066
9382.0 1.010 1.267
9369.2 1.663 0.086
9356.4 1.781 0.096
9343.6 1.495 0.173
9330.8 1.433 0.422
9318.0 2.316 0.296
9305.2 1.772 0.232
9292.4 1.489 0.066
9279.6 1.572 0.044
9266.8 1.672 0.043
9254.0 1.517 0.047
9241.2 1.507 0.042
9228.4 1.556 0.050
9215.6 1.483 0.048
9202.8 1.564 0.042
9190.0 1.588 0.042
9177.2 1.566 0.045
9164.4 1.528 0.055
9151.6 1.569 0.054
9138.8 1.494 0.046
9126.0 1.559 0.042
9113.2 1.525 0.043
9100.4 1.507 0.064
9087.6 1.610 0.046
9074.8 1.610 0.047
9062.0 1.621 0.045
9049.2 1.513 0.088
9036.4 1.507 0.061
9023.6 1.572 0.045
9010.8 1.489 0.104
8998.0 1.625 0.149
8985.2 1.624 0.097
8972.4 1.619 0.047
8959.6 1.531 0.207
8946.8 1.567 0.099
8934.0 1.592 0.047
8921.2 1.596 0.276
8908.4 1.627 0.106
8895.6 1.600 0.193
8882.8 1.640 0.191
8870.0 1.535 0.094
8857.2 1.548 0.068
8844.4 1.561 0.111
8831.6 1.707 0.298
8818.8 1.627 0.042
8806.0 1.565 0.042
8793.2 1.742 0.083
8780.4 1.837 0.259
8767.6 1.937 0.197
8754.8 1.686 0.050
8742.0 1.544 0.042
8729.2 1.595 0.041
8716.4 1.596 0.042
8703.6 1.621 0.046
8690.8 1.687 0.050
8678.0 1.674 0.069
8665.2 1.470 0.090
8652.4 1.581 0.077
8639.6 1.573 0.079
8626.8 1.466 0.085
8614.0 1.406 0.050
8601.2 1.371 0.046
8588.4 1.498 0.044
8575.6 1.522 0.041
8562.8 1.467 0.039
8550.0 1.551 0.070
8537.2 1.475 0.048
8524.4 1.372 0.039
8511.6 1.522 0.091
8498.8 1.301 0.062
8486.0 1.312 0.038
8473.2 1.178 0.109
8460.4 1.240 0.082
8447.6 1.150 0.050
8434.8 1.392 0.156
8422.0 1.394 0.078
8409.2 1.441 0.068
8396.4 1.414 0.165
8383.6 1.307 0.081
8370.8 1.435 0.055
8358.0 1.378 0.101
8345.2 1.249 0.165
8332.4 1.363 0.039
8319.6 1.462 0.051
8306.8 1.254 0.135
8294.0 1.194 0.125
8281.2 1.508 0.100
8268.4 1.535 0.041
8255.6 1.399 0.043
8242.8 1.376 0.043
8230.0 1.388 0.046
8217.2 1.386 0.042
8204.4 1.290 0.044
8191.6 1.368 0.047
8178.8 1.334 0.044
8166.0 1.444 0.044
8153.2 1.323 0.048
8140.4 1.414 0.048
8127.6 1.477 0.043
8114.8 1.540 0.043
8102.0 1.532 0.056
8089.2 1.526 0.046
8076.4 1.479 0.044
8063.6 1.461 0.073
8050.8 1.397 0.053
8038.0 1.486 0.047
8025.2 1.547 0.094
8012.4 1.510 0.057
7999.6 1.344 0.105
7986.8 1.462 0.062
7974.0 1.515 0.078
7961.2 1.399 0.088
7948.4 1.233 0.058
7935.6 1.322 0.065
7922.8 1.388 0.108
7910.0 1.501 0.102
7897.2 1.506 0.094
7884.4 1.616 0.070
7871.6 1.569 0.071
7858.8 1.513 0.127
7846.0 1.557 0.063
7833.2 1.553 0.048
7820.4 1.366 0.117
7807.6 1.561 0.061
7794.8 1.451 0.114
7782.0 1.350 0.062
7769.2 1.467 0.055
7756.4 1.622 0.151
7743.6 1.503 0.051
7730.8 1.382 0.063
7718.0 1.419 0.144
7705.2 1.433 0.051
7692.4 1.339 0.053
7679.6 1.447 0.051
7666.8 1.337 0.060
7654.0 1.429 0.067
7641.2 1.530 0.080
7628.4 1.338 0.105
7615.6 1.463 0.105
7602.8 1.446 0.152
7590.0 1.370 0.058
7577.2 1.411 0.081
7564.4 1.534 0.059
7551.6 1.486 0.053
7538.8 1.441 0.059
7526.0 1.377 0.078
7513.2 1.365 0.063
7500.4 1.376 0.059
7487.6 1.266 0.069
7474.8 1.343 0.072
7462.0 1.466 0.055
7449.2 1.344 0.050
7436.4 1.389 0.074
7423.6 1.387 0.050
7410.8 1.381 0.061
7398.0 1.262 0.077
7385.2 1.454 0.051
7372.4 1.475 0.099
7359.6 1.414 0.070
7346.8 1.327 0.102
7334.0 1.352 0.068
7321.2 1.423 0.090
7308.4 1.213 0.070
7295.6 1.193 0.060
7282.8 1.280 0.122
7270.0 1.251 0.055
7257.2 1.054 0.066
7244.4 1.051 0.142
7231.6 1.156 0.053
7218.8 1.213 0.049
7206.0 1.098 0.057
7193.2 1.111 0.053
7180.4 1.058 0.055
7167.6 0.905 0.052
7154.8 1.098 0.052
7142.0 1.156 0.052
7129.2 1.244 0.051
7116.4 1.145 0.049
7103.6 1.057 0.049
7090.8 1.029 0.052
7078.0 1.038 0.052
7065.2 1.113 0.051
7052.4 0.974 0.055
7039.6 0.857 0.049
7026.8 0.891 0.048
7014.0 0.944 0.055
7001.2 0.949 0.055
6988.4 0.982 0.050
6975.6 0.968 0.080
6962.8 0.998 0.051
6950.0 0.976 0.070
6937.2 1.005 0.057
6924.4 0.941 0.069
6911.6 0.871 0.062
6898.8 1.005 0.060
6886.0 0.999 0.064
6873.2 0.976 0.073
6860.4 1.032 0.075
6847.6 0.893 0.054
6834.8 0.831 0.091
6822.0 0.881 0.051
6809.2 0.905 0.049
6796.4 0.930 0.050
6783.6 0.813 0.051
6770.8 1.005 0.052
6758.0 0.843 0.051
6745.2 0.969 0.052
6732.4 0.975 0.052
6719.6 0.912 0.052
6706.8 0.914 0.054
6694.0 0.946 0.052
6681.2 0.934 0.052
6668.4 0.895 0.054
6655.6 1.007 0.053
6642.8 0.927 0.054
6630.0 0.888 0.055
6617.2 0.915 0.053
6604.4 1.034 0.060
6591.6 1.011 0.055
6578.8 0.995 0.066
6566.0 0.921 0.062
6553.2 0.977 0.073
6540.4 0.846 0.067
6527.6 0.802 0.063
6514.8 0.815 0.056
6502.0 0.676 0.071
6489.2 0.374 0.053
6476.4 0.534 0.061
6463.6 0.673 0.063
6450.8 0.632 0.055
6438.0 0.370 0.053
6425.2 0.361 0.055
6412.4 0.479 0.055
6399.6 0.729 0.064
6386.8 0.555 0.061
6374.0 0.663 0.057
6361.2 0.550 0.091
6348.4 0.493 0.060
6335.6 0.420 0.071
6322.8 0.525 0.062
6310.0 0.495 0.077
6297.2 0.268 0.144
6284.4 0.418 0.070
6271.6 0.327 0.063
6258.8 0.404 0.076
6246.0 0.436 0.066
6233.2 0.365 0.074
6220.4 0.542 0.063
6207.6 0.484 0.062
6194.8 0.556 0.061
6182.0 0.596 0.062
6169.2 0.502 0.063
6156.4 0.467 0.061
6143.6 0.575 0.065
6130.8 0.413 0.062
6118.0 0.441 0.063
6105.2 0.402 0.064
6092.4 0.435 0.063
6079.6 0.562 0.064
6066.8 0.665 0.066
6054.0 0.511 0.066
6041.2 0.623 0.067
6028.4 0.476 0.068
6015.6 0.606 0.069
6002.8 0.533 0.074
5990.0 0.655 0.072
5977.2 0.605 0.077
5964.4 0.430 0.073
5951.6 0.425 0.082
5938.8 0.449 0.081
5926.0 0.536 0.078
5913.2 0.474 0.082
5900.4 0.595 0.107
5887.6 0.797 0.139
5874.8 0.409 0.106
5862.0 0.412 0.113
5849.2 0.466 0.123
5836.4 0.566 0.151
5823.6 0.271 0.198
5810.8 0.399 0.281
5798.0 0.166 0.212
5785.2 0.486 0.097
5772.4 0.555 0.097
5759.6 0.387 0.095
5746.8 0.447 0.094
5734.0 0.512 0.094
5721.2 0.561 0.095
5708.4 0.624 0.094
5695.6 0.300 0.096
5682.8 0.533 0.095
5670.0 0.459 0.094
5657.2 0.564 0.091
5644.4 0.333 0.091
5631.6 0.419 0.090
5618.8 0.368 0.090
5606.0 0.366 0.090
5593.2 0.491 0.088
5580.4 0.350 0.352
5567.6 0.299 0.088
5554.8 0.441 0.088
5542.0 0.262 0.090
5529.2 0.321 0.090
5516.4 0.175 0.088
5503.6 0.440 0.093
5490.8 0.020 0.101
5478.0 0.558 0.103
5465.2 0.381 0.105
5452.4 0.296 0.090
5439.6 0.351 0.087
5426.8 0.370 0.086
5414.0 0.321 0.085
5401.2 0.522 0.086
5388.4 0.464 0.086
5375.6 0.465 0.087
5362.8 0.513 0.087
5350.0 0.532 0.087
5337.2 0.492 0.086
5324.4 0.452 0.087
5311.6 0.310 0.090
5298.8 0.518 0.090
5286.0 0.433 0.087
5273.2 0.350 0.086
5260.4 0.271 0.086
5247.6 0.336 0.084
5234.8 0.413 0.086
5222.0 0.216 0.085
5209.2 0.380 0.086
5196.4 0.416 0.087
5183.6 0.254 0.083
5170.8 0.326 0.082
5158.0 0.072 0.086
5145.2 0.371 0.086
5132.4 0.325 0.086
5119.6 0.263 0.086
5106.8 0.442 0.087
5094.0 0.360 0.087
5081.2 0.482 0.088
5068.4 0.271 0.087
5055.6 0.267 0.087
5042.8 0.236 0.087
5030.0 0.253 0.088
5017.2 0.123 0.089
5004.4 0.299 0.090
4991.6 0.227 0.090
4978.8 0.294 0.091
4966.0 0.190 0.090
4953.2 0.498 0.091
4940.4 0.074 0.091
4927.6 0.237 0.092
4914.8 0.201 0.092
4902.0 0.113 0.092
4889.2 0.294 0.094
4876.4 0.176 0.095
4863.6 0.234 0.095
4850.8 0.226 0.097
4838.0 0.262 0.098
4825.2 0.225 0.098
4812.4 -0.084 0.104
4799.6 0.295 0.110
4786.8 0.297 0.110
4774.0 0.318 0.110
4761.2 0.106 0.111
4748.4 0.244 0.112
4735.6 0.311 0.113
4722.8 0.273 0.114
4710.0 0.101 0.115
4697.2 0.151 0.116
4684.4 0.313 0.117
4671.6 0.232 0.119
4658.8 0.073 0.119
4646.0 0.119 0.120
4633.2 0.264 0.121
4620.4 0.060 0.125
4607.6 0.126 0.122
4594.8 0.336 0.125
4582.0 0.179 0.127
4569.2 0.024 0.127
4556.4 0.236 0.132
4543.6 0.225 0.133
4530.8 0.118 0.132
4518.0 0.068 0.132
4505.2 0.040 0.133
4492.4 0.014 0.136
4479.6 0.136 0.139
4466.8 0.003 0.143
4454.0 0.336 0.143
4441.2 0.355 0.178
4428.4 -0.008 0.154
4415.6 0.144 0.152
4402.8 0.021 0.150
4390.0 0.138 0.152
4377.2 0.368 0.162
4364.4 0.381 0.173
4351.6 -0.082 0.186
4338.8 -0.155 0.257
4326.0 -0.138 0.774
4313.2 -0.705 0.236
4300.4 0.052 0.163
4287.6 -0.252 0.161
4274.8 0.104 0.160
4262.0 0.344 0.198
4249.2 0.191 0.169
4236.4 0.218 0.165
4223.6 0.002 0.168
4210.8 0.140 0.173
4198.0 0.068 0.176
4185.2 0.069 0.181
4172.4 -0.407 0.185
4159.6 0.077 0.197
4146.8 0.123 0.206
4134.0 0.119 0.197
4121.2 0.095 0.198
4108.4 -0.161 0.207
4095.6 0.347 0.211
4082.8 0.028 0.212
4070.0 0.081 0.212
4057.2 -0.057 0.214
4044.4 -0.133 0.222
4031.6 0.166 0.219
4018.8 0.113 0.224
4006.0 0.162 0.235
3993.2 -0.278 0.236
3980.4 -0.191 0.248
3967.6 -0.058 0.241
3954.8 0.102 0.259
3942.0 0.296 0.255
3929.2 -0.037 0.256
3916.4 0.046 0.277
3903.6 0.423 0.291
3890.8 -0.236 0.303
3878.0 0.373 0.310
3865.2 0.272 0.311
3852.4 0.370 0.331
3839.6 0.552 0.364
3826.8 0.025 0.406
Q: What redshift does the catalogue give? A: 0.63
